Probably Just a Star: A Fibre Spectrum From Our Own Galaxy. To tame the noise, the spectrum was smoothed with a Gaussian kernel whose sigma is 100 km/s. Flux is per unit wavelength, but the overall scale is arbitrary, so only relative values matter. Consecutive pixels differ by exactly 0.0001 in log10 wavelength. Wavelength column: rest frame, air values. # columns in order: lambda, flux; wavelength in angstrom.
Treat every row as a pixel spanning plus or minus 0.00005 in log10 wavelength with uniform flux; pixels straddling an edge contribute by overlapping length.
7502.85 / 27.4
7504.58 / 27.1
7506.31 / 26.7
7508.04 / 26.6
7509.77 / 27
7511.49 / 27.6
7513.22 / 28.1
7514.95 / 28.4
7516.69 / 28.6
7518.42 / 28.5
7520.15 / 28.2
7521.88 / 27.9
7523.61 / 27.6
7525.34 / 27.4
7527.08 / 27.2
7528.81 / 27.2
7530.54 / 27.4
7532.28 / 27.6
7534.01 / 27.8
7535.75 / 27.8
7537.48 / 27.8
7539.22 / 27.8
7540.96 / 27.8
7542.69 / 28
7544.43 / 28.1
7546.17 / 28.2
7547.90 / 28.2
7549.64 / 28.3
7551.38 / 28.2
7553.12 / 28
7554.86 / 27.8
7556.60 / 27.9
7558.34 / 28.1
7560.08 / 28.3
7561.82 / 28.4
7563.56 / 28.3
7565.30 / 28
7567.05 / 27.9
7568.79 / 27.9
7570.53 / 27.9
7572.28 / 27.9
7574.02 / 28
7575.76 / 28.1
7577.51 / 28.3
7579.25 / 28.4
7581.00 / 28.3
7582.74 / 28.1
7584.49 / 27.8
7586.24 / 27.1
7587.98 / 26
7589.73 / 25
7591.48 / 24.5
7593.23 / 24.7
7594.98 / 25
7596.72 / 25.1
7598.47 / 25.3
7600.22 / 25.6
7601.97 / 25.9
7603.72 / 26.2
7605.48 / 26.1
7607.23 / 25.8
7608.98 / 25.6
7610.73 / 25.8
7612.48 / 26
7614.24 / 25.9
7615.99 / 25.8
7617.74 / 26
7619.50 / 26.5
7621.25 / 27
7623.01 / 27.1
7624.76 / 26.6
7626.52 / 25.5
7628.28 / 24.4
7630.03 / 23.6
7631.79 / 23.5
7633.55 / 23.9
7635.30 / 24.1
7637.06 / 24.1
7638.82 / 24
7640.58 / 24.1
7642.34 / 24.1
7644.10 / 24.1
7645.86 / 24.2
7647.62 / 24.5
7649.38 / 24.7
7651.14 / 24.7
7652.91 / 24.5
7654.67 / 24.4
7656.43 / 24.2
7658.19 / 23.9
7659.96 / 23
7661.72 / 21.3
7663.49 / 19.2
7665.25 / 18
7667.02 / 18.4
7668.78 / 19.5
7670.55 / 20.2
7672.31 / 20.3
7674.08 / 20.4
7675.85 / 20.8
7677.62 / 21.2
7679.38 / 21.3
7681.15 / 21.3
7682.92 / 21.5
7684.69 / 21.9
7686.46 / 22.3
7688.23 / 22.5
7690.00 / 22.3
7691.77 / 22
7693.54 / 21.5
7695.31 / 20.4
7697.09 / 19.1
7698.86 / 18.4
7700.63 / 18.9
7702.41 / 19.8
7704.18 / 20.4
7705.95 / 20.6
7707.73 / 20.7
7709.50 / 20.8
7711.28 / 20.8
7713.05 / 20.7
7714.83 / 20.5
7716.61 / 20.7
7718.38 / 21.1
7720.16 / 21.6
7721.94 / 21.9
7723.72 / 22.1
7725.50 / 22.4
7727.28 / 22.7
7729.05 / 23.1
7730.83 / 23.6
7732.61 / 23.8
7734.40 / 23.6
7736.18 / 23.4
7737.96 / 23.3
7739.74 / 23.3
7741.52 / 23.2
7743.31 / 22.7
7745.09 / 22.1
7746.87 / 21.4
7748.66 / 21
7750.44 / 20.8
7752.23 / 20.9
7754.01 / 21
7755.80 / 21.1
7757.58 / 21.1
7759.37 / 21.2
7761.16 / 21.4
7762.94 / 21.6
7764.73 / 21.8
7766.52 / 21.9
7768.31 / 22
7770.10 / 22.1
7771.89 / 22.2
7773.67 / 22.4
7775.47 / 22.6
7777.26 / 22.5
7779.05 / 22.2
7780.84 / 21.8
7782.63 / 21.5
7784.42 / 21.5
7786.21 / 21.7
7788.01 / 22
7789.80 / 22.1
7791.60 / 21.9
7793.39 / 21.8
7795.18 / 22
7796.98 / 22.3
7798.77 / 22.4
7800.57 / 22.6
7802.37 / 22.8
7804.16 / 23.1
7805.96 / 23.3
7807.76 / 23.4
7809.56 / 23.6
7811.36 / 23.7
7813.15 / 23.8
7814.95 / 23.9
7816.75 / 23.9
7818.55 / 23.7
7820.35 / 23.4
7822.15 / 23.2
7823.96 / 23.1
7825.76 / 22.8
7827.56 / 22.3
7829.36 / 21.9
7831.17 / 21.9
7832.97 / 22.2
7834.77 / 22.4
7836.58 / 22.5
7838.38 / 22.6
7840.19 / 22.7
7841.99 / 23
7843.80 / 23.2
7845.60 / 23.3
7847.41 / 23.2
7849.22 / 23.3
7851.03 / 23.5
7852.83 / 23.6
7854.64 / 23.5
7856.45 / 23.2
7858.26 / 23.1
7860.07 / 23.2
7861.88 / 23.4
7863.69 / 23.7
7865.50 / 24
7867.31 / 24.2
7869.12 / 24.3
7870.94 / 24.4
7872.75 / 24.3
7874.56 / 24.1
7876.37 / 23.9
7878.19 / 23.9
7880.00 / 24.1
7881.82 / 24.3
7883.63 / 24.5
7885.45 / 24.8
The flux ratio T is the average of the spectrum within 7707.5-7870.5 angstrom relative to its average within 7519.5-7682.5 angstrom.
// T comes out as 0.9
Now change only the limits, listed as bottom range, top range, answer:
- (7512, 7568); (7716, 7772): 0.79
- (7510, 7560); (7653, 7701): 0.76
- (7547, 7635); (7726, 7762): 0.83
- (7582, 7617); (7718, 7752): 0.87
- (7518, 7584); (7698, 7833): 0.79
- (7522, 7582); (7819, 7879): 0.83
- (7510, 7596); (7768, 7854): 0.82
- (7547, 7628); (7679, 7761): 0.80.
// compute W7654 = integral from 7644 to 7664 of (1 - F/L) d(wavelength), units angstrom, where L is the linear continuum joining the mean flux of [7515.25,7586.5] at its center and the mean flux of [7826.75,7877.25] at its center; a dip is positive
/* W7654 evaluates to 2.08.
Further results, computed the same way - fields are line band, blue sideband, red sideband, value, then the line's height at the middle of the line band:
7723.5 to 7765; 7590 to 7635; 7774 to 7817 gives 2.12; 23.4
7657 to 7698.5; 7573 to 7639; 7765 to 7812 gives 6.03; 24.5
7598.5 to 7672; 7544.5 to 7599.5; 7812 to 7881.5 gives 6.41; 26.5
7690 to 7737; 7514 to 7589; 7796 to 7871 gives 7.14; 25.2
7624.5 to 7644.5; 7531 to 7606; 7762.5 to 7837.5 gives 1.31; 26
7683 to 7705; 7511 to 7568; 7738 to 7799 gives 2.81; 23.9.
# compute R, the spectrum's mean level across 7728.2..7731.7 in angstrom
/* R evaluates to 23.4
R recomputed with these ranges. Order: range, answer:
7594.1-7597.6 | 25.1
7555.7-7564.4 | 28.2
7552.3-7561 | 28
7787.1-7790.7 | 22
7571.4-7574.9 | 28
